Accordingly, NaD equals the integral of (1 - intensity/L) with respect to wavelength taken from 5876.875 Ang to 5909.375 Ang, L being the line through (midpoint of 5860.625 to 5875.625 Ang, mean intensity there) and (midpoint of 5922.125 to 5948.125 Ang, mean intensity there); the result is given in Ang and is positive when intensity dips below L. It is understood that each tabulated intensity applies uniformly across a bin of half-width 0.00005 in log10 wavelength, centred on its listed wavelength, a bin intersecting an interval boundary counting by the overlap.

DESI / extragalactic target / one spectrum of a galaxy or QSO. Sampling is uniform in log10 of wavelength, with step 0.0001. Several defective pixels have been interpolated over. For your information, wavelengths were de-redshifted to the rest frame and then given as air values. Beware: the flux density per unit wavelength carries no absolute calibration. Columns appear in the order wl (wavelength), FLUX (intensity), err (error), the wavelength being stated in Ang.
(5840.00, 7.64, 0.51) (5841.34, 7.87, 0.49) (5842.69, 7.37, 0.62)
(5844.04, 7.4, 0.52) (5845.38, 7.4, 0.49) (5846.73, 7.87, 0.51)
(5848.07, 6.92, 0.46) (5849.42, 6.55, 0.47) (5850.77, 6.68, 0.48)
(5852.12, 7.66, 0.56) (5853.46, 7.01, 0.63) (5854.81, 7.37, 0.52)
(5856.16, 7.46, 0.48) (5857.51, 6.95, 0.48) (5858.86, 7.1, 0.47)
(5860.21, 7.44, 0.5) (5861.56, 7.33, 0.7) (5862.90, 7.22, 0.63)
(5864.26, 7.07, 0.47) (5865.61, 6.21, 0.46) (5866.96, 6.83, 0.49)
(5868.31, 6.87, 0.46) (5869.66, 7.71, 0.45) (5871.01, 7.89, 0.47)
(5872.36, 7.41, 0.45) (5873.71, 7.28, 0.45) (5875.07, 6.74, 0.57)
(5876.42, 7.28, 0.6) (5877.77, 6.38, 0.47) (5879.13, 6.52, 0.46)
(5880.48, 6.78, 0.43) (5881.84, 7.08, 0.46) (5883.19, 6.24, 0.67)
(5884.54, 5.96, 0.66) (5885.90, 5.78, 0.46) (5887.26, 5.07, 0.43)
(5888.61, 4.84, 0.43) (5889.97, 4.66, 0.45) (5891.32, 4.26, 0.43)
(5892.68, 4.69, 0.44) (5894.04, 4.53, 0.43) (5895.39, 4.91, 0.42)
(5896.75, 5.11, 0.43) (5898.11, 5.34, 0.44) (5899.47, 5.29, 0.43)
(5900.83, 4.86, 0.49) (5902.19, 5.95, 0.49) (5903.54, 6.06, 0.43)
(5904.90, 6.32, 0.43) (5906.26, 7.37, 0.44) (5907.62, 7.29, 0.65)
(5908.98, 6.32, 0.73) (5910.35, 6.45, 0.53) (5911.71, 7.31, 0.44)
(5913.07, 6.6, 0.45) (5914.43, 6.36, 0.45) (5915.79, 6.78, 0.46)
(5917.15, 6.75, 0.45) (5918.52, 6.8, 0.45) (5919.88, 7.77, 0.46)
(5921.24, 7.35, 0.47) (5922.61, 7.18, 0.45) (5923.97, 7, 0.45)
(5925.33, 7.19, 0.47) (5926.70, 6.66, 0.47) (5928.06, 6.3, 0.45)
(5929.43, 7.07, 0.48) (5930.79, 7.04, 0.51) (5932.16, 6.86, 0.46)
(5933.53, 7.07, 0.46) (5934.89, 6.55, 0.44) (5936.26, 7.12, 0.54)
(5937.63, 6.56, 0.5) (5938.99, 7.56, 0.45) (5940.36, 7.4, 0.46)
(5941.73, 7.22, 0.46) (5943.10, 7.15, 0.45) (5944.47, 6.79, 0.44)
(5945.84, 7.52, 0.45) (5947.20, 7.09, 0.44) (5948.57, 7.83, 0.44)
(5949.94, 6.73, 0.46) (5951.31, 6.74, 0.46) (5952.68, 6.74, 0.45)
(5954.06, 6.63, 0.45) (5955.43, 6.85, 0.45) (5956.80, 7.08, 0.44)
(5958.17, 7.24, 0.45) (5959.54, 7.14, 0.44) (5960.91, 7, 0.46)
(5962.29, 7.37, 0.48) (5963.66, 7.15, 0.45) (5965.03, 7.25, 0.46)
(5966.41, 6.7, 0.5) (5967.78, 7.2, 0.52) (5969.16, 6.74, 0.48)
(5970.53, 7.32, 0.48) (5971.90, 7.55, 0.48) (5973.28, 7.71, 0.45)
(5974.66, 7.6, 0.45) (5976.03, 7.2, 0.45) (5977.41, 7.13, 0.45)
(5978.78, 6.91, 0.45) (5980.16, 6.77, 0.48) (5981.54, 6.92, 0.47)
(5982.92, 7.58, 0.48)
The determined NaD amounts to 6.2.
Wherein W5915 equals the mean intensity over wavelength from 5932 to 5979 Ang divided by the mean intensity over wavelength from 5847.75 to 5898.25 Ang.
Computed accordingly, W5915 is 1.10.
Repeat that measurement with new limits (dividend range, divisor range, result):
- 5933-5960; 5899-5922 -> 1.07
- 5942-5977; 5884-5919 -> 1.22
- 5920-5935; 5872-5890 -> 1.10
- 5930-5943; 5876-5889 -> 1.14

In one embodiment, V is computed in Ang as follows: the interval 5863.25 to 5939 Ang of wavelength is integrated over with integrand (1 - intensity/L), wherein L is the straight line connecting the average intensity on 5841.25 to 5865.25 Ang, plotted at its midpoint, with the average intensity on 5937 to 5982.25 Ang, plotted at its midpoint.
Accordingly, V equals 7.7 Ang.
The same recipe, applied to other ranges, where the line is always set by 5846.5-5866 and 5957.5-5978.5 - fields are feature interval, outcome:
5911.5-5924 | 0.3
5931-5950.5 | 0.2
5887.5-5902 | 4.6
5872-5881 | 0.3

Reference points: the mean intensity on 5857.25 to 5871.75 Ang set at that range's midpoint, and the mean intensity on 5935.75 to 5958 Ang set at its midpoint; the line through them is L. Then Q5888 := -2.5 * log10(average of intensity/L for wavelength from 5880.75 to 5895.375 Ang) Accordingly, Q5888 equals 0.32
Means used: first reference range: 7.16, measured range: 5.33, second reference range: 7.07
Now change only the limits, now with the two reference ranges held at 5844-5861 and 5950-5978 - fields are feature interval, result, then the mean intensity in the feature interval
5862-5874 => 0.00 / 7.17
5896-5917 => 0.15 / 6.24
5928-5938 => 0.04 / 6.86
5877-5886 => 0.12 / 6.44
